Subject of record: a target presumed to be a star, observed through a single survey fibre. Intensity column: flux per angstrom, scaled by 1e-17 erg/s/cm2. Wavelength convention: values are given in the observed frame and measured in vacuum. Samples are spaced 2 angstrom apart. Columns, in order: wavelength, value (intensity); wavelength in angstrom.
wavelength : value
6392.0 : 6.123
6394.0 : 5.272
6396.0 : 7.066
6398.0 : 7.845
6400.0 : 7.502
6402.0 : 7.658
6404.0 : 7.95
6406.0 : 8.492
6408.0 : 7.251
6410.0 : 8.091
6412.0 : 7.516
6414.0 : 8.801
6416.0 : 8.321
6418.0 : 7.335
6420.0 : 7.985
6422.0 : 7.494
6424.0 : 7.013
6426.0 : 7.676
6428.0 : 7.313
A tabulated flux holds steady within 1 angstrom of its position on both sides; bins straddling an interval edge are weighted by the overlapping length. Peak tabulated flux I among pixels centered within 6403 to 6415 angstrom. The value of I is 8.801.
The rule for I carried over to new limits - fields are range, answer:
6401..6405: 7.95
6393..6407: 8.492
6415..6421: 8.321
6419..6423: 7.985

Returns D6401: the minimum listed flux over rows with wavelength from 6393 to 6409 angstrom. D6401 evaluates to 5.272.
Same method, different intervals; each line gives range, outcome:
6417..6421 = 7.335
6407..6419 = 7.251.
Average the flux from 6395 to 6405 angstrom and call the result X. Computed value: 7.6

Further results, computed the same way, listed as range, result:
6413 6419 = 8.15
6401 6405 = 7.8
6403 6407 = 8.22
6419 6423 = 7.74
